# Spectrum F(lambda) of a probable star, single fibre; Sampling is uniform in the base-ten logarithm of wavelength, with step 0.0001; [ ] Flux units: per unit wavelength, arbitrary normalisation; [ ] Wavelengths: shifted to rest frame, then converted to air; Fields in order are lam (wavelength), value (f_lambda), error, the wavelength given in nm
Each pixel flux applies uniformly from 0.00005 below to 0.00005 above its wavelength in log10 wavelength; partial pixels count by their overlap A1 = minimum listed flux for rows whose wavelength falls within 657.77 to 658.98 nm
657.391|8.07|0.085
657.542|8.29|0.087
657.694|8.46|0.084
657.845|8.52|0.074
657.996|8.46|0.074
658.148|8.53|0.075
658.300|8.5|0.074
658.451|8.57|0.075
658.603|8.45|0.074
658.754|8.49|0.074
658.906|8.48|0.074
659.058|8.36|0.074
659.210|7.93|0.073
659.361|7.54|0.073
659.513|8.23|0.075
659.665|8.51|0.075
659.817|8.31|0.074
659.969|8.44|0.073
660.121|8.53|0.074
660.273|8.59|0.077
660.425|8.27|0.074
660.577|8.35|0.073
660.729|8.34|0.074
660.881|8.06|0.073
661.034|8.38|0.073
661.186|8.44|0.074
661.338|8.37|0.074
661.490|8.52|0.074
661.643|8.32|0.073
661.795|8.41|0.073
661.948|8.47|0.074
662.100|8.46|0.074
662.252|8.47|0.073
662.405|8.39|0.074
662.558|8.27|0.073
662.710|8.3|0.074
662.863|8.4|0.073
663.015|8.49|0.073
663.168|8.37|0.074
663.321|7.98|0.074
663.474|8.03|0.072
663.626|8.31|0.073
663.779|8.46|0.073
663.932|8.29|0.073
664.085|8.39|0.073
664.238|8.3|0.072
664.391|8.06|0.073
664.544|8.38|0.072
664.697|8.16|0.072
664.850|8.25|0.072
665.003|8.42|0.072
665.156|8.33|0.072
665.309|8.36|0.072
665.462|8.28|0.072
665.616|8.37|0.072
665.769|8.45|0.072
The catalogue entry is 8.45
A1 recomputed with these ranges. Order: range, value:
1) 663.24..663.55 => 7.98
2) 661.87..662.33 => 8.46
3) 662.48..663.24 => 8.27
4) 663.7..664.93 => 8.06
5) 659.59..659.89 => 8.31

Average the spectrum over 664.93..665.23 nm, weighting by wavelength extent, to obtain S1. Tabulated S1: 8.38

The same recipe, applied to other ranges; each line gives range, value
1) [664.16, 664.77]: 8.22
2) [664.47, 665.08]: 8.31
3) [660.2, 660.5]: 8.43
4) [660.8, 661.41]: 8.31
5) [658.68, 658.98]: 8.48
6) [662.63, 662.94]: 8.37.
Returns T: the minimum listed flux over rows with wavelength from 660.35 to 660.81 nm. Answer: 8.27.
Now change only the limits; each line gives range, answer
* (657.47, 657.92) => 8.29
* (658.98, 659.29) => 7.93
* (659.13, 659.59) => 7.54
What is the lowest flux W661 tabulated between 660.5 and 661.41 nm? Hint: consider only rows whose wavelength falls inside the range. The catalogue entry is 8.06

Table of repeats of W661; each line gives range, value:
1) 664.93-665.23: 8.33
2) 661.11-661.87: 8.32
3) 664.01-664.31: 8.3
